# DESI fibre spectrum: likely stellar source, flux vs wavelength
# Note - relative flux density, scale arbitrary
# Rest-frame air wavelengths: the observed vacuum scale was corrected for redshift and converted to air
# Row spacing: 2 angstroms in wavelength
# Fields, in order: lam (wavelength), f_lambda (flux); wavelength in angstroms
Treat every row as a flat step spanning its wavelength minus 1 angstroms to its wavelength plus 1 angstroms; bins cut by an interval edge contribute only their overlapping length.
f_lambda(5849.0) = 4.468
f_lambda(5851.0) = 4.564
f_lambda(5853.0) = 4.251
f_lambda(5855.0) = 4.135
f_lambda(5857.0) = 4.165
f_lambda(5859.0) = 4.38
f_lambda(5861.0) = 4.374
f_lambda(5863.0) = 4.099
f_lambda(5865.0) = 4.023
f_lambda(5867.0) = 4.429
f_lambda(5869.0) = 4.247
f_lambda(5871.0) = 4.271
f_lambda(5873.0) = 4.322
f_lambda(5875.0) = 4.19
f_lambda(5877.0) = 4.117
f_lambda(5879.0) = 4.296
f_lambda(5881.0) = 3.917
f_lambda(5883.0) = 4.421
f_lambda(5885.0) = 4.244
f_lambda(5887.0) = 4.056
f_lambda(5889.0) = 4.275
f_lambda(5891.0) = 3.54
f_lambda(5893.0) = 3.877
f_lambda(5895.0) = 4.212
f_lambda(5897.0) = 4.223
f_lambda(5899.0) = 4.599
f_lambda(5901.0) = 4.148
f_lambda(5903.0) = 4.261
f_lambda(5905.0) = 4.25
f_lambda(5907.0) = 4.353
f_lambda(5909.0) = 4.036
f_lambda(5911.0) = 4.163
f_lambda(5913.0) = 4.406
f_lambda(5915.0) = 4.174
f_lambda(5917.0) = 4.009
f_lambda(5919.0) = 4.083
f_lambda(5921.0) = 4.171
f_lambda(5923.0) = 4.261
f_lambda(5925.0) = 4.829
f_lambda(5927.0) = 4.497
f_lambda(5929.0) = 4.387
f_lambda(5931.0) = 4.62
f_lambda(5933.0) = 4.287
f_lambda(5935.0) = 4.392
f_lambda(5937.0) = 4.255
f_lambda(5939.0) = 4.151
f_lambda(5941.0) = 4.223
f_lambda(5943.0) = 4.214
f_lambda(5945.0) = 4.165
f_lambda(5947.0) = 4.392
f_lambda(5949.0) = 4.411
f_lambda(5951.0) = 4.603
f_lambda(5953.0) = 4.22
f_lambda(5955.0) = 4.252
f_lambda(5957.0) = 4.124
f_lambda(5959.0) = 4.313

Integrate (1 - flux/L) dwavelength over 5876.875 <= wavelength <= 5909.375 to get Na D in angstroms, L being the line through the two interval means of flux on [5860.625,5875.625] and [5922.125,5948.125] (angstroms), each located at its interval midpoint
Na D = 0.9 angstroms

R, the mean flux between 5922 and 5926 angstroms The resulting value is 4.54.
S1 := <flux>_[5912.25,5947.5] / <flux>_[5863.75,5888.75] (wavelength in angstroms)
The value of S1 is 1.0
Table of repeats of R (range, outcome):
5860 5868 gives 4.23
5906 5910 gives 4.19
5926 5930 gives 4.44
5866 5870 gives 4.34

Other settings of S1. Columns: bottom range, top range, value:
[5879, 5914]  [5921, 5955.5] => 1.04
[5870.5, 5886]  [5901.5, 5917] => 1.00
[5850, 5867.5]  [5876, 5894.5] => 0.96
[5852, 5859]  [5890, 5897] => 0.93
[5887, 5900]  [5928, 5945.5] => 1.05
